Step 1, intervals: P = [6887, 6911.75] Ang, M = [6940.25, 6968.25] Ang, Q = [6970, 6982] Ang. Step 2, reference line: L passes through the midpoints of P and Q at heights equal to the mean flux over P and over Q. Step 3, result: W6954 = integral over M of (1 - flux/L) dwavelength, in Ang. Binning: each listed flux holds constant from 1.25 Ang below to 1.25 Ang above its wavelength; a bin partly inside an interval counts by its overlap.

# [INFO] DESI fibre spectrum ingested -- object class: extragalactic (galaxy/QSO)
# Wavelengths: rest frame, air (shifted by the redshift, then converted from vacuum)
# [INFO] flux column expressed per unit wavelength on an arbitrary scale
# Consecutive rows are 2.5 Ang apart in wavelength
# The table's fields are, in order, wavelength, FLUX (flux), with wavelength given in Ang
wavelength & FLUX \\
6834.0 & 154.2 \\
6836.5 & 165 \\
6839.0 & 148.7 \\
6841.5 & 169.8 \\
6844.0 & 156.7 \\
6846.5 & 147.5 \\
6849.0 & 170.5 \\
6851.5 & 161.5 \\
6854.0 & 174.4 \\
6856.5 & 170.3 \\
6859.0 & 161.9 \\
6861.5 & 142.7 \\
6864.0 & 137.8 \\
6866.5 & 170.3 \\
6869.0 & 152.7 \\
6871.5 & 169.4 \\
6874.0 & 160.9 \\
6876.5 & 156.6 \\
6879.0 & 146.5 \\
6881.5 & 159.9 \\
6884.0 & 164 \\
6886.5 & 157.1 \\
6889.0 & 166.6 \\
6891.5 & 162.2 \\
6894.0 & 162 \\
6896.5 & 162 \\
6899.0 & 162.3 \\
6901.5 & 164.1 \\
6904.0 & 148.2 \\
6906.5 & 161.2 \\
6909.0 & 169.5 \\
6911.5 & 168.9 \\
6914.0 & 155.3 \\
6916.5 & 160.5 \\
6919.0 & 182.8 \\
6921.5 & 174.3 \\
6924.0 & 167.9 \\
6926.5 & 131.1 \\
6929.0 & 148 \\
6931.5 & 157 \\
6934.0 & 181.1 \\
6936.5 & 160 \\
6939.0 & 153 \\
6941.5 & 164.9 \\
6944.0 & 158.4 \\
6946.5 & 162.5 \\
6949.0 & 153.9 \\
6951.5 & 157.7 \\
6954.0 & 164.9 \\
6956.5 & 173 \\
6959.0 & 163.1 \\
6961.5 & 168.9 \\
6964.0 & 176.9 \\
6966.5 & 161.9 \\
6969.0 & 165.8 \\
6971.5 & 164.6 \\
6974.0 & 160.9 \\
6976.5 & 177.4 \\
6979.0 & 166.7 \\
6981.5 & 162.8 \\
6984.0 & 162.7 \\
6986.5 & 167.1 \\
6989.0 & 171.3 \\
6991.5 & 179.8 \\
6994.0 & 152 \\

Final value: 0.2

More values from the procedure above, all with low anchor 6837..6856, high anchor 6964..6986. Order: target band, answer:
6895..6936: 0.5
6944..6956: 0.3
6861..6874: 0.5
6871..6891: 0.4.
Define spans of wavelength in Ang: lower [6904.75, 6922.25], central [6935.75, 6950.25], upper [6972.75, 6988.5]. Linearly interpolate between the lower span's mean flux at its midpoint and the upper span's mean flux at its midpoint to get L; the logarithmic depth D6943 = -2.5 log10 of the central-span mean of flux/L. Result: 0.05 mag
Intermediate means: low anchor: 167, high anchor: 167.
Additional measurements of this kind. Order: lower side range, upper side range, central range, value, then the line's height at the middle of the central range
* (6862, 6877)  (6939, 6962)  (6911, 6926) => -0.040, 160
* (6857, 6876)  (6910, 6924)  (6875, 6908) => 0.021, 163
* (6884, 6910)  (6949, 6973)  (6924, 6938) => 0.049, 164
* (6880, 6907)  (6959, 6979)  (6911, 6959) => 0.018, 165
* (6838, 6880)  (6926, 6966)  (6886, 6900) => -0.016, 160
